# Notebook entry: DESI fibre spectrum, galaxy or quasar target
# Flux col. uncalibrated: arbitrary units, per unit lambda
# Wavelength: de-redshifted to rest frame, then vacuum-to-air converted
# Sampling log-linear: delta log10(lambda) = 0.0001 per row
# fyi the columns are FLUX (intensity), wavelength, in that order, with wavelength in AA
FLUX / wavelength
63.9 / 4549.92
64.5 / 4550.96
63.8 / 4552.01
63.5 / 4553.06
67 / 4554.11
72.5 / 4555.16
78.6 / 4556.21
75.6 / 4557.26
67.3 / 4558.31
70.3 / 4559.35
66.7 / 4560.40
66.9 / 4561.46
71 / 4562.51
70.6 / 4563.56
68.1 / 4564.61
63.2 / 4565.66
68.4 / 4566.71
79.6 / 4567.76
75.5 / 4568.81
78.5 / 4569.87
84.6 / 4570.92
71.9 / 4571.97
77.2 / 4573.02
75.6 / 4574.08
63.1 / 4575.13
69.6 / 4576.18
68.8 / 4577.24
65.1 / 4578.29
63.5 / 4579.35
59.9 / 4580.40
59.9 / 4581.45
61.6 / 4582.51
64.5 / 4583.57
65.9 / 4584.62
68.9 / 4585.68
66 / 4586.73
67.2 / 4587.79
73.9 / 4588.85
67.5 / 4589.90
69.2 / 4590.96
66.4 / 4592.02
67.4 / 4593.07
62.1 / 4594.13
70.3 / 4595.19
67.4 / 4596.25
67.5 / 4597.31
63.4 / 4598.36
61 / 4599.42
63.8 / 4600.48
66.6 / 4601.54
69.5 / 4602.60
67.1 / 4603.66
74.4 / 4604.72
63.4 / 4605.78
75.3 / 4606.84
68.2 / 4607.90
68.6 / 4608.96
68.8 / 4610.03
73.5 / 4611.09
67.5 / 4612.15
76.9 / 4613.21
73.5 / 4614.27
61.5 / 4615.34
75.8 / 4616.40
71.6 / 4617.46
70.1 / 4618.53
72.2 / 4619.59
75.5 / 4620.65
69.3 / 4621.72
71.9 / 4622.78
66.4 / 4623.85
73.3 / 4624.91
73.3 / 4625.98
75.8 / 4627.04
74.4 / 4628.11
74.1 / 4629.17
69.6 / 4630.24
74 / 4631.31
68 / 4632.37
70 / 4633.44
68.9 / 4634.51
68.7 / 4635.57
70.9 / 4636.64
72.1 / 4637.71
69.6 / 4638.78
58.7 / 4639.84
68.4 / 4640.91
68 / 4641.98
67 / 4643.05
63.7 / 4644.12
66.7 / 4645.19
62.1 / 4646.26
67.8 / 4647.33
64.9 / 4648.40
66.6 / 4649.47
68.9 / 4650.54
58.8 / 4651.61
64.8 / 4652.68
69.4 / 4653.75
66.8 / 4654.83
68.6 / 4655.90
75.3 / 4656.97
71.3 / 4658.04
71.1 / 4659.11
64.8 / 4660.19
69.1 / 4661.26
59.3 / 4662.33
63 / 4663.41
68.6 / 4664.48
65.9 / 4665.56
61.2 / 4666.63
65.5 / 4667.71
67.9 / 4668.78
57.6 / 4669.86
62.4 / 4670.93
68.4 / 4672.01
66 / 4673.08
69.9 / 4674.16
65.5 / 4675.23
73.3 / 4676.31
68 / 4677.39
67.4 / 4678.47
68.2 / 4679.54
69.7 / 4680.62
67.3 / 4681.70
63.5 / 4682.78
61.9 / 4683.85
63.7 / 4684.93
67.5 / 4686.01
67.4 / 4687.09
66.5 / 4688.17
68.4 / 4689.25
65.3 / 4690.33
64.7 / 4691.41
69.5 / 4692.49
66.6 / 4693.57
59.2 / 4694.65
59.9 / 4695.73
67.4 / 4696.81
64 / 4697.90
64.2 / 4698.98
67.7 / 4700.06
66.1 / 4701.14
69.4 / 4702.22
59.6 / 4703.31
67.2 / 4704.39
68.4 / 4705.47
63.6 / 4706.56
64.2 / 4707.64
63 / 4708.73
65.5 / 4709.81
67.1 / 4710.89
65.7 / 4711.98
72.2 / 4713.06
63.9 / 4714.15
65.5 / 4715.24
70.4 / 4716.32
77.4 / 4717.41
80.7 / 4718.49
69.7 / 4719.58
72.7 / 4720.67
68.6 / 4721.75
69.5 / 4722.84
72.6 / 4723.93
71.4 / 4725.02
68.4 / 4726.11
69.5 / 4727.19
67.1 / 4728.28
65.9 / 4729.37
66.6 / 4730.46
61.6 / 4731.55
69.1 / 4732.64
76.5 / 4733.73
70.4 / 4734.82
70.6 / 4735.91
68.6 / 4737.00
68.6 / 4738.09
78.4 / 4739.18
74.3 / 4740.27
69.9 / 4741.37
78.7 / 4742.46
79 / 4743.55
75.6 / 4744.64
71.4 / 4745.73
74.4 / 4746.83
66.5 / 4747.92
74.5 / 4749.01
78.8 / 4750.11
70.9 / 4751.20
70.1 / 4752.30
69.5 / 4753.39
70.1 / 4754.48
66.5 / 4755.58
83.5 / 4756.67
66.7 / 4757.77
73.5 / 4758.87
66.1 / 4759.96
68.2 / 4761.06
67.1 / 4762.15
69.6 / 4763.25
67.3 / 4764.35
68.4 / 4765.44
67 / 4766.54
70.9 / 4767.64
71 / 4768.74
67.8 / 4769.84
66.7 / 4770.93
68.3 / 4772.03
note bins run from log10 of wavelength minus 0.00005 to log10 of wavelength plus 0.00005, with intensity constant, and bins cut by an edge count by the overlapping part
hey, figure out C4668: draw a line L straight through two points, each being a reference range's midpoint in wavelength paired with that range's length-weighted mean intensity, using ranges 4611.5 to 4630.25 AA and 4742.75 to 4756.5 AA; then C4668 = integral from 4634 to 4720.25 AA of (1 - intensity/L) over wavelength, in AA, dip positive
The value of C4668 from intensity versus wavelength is 6.6 AA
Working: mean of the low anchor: 71.9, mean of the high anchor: 72.7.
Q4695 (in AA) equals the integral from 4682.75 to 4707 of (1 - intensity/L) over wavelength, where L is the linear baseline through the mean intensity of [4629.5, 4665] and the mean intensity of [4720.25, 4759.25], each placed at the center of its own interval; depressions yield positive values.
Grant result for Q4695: 1.4 AA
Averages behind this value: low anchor 67.5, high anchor 71.4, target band 65.3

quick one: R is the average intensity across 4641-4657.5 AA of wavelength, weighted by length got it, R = 66.7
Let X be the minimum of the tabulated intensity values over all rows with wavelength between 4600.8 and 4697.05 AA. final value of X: 57.6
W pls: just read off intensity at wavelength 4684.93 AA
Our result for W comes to 63.7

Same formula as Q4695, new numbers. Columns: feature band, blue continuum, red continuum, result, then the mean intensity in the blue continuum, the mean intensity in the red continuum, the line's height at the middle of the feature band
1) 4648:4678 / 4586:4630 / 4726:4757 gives 1.63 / 69.6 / 71.5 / 70.4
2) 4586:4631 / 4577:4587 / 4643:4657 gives -3.14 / 64.3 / 66.2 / 65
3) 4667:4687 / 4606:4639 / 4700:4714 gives 0.46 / 71.2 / 66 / 67.9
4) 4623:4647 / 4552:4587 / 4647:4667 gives -0.69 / 69.3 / 66.7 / 67.3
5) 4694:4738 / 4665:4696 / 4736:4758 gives 1.15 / 65.9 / 72.8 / 69.6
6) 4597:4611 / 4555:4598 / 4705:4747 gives 0.33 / 69.2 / 70.1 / 69.3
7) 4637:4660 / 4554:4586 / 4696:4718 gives 0.25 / 69.7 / 66.6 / 67.9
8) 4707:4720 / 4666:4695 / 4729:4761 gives 0.03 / 66.1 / 71.6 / 68.9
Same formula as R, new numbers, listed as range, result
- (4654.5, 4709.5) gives 66.1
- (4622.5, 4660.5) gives 68.7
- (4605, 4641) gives 70.6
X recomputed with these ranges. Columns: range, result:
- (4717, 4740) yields 61.6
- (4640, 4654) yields 58.8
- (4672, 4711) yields 59.2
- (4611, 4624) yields 61.5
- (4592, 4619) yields 61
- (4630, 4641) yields 58.7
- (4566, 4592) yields 59.9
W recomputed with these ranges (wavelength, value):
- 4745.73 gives 71.4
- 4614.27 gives 73.5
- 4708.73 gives 63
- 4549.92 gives 63.9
